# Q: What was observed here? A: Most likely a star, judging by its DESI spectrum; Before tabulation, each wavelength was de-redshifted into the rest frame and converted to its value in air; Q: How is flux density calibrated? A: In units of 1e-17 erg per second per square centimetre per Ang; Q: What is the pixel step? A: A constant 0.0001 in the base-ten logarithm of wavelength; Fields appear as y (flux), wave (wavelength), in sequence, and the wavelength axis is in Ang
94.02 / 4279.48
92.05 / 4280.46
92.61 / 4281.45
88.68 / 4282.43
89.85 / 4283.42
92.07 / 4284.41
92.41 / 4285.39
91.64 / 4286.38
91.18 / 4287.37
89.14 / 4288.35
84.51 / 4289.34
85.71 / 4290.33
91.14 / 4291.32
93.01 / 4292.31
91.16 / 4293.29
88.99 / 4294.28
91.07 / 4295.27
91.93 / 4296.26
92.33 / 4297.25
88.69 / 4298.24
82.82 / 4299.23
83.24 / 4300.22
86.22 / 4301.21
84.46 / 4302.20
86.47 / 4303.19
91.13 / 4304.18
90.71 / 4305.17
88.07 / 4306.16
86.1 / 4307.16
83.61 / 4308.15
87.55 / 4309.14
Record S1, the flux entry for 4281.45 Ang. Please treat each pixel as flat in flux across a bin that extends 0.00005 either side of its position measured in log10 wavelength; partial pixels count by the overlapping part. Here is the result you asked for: 92.61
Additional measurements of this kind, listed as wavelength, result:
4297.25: 92.33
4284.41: 92.07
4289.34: 84.51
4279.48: 94.02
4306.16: 88.07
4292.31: 93.01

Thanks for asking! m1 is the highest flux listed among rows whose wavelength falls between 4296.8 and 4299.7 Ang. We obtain 92.33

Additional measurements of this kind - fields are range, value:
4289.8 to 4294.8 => 93.01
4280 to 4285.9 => 92.61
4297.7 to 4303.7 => 88.69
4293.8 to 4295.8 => 91.07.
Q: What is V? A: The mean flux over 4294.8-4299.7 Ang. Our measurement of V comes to 89.4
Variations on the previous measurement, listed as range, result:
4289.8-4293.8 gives 90.2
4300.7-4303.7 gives 85.8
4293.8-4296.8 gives 90.6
